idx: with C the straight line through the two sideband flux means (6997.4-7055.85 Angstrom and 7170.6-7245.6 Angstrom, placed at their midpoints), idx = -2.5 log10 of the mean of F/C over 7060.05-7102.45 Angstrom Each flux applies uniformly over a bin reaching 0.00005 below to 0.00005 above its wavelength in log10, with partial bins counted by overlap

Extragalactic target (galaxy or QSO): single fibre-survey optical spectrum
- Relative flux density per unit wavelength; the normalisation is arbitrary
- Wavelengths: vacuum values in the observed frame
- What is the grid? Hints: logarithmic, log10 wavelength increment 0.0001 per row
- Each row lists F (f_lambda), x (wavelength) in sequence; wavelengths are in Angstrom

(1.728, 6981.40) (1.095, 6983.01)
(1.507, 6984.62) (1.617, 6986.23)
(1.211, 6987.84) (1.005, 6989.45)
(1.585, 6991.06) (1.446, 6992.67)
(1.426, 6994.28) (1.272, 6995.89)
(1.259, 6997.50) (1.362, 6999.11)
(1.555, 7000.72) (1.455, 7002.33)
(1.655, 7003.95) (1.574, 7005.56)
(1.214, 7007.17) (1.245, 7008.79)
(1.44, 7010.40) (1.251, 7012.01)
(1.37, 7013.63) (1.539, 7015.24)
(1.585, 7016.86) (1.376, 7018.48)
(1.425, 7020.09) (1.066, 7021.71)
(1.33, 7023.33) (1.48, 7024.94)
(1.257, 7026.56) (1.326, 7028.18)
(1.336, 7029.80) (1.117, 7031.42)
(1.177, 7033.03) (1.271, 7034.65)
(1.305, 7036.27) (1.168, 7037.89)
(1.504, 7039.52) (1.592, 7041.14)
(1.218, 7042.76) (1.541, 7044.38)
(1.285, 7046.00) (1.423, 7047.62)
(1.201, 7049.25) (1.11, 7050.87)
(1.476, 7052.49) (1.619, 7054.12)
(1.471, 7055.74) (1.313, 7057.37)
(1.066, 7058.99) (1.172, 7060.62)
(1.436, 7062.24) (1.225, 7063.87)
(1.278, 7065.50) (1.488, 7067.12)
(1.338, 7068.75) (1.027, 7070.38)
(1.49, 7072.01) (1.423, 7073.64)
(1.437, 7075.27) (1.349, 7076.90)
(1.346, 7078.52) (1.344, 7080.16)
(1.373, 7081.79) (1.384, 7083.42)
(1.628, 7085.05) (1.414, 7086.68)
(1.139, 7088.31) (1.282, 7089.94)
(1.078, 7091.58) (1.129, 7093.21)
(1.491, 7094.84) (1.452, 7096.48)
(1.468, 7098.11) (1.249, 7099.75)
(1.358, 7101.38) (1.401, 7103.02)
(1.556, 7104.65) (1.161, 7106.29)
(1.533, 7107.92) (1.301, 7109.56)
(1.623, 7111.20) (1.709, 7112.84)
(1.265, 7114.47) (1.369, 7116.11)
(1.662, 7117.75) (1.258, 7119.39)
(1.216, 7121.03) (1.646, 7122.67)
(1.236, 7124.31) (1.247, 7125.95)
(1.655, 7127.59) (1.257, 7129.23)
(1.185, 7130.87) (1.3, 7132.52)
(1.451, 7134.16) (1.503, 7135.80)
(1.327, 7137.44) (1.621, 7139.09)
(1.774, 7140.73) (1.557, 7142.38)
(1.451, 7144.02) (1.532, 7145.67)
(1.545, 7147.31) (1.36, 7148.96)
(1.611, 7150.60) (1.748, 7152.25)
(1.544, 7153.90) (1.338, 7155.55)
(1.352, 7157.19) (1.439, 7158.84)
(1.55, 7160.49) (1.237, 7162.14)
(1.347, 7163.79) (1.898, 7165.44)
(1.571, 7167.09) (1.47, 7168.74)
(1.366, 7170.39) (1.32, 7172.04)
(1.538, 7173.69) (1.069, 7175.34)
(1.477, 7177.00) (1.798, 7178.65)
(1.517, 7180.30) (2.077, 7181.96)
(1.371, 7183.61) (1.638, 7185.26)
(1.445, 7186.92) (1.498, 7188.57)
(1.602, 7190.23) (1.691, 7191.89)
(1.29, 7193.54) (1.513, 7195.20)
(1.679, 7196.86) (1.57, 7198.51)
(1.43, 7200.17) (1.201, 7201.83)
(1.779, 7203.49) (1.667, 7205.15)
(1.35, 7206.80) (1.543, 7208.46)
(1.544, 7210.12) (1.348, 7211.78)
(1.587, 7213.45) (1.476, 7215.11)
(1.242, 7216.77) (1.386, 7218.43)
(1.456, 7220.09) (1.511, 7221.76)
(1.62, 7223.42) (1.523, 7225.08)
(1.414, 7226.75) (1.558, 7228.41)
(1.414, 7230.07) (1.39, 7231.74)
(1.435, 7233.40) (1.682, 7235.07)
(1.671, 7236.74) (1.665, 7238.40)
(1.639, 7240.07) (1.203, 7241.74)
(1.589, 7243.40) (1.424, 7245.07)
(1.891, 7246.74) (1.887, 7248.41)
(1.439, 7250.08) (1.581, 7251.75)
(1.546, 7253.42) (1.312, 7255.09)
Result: 0.05 mag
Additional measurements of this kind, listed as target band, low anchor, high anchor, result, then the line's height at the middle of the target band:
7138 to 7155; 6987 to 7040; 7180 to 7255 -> -0.070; 1.47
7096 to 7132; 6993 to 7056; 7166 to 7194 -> 0.042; 1.46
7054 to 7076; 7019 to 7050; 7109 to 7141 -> 0.018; 1.35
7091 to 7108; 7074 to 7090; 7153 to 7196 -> 0.040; 1.4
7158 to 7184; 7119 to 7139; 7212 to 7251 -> -0.054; 1.43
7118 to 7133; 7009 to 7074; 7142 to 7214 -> 0.075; 1.44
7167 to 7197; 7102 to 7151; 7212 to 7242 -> -0.034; 1.47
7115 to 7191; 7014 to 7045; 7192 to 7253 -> -0.014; 1.46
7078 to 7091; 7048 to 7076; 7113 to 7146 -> 0.003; 1.36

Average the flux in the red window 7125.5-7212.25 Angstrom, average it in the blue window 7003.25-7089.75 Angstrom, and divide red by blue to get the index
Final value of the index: 1.1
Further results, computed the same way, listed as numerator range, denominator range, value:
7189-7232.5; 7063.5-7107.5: 1.11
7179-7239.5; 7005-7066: 1.14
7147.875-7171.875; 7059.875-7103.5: 1.11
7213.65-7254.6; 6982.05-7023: 1.10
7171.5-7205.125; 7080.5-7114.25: 1.11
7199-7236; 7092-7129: 1.06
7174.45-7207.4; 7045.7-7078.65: 1.15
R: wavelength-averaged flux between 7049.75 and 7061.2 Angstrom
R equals 1.32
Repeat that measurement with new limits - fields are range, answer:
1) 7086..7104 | 1.32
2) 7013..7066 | 1.34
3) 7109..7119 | 1.48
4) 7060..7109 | 1.35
